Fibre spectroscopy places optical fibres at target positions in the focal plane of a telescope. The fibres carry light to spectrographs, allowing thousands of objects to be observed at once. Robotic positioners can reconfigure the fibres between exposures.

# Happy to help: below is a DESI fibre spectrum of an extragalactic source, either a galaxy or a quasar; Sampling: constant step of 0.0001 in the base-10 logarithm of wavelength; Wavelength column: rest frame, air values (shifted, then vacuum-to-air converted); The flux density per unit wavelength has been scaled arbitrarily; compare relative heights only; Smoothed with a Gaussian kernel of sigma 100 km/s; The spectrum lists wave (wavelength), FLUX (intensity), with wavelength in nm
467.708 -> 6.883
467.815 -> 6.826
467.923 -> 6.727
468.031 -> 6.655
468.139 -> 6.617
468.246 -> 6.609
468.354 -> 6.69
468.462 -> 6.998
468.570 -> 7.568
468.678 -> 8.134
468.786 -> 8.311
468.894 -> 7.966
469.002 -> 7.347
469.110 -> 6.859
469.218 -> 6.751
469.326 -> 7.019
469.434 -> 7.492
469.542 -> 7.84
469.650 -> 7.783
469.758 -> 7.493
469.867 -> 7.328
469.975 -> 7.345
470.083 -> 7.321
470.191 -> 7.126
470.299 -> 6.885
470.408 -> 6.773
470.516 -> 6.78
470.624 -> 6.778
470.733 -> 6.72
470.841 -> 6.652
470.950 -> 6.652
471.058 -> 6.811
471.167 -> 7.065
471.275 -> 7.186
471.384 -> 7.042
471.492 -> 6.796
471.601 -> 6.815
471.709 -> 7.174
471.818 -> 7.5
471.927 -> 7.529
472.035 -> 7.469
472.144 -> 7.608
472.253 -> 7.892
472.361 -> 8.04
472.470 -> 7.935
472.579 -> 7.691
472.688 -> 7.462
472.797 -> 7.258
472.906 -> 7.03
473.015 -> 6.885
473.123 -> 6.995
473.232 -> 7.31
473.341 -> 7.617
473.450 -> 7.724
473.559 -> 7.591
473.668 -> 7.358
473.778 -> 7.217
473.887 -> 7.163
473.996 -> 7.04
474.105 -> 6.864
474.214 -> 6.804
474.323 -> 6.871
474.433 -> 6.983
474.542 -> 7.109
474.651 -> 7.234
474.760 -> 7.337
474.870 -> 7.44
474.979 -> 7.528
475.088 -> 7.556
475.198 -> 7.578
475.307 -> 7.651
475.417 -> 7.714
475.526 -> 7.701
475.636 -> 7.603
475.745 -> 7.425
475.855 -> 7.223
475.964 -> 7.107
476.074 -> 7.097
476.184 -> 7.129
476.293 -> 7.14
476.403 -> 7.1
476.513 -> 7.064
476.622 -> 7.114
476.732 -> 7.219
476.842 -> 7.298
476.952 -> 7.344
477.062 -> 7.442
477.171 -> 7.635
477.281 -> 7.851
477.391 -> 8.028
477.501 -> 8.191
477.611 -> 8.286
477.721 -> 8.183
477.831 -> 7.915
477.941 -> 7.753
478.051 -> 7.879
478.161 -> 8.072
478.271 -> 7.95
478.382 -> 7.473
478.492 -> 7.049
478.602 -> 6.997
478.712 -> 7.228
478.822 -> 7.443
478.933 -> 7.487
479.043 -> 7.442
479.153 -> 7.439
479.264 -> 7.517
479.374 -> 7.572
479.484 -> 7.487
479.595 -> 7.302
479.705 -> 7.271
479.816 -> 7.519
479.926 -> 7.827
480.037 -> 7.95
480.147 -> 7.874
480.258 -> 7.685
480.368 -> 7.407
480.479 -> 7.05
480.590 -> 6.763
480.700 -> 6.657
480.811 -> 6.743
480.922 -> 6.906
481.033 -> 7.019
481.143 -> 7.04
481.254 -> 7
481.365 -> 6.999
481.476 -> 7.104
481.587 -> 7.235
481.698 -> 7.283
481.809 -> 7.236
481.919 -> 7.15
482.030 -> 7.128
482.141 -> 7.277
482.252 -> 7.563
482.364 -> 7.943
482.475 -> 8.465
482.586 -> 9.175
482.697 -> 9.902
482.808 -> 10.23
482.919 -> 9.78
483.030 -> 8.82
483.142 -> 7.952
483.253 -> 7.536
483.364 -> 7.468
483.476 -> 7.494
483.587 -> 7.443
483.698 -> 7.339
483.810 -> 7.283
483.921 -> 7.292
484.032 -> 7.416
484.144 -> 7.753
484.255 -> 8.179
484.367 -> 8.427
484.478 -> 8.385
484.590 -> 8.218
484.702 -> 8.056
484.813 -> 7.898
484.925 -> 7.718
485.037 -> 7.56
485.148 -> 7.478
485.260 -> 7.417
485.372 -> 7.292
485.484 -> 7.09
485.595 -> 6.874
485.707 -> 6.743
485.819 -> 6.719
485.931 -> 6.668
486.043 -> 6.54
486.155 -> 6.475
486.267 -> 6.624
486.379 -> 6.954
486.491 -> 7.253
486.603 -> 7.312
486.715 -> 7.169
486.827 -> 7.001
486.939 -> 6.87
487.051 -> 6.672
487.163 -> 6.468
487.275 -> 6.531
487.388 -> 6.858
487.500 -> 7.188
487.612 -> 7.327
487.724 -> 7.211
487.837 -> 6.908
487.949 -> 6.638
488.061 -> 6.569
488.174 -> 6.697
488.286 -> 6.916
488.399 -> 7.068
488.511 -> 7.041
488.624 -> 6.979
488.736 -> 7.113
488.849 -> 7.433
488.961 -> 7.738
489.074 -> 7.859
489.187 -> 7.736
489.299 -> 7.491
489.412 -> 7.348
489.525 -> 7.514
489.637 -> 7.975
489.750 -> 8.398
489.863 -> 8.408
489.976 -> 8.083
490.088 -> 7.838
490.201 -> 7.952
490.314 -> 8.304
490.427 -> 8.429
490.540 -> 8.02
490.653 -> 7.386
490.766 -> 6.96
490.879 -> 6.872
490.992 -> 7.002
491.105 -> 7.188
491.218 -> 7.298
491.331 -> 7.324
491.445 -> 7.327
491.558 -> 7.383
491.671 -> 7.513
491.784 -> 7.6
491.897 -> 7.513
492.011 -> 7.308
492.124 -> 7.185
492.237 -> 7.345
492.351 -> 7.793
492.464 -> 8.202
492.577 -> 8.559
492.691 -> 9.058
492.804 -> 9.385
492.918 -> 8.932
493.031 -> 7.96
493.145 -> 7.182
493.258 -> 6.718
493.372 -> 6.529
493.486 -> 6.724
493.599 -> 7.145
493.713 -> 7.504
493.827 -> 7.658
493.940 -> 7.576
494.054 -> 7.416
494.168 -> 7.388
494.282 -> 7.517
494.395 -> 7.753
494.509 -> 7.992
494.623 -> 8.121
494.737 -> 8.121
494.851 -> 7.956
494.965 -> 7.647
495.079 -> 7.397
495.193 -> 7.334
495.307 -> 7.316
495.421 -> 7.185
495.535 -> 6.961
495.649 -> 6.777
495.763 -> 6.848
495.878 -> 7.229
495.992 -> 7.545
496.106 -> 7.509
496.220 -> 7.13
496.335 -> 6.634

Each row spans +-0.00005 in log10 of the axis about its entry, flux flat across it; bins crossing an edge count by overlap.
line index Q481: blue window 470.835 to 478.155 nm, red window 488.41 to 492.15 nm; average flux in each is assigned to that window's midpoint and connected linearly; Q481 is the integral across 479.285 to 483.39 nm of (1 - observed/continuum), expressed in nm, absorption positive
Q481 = -0.11 nm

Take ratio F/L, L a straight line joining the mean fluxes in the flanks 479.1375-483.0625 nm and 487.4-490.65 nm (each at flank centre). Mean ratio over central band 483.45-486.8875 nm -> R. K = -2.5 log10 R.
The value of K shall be 0.03 mag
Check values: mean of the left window 7.64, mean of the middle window 7.36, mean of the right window 7.5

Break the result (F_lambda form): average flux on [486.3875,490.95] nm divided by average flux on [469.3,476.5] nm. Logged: 1.01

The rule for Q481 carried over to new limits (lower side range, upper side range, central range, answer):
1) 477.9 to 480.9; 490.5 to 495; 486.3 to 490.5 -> 0.12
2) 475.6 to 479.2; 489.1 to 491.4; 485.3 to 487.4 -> 0.21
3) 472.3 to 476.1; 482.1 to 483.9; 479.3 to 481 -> 0.13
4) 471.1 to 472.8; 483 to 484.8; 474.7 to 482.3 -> 0.21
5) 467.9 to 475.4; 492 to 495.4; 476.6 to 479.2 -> -0.09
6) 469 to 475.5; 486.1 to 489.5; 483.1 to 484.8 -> -0.16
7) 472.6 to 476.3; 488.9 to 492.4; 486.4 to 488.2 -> 0.15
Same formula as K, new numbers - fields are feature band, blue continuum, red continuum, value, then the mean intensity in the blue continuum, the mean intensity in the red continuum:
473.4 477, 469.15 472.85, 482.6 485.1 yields 0.04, 7.23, 8.11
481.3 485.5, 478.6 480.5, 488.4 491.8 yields -0.05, 7.49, 7.58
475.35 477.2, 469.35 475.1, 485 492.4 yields -0.01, 7.24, 7.27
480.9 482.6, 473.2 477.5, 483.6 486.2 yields 0.00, 7.35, 7.43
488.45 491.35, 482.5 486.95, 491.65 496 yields 0.00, 7.66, 7.59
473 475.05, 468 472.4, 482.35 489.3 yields 0.01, 7.21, 7.47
